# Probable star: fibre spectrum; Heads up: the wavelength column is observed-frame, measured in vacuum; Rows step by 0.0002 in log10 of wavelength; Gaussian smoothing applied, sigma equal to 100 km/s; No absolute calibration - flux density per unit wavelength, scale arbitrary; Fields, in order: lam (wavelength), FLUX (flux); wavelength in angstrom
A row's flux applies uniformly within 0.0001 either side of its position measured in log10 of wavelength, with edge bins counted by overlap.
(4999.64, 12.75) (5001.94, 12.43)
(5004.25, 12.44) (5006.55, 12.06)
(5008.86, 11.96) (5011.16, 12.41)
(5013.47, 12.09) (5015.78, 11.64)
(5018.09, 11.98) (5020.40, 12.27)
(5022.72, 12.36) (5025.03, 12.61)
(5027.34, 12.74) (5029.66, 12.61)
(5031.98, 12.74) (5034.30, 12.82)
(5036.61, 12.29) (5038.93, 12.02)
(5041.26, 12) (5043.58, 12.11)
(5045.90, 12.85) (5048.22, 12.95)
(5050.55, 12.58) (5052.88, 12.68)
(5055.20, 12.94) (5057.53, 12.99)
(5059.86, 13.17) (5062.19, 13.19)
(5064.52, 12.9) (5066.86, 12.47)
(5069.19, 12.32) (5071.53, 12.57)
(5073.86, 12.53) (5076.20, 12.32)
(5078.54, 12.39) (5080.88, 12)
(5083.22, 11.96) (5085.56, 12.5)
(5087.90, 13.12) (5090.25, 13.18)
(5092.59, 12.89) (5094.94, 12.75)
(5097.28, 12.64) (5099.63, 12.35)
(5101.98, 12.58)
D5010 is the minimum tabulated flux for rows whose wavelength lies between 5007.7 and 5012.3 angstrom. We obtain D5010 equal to 11.96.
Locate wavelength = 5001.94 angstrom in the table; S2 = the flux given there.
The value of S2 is 12.43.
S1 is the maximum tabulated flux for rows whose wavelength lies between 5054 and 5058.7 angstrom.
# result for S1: 12.99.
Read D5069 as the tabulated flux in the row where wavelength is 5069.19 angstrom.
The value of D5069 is 12.32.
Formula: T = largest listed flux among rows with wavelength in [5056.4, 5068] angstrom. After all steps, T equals 13.19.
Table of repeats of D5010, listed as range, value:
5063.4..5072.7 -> 12.32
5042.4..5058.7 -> 12.11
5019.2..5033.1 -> 12.27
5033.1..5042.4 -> 12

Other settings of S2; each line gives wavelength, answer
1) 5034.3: 12.82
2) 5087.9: 13.12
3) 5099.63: 12.35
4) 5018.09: 11.98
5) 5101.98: 12.58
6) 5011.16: 12.41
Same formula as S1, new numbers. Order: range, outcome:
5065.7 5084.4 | 12.57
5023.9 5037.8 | 12.82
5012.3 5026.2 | 12.61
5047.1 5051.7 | 12.95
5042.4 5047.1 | 12.85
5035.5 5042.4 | 12.29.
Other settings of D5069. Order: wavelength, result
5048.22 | 12.95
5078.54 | 12.39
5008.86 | 11.96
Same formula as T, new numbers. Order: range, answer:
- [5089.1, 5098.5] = 13.18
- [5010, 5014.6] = 12.41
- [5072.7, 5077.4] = 12.53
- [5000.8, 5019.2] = 12.44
